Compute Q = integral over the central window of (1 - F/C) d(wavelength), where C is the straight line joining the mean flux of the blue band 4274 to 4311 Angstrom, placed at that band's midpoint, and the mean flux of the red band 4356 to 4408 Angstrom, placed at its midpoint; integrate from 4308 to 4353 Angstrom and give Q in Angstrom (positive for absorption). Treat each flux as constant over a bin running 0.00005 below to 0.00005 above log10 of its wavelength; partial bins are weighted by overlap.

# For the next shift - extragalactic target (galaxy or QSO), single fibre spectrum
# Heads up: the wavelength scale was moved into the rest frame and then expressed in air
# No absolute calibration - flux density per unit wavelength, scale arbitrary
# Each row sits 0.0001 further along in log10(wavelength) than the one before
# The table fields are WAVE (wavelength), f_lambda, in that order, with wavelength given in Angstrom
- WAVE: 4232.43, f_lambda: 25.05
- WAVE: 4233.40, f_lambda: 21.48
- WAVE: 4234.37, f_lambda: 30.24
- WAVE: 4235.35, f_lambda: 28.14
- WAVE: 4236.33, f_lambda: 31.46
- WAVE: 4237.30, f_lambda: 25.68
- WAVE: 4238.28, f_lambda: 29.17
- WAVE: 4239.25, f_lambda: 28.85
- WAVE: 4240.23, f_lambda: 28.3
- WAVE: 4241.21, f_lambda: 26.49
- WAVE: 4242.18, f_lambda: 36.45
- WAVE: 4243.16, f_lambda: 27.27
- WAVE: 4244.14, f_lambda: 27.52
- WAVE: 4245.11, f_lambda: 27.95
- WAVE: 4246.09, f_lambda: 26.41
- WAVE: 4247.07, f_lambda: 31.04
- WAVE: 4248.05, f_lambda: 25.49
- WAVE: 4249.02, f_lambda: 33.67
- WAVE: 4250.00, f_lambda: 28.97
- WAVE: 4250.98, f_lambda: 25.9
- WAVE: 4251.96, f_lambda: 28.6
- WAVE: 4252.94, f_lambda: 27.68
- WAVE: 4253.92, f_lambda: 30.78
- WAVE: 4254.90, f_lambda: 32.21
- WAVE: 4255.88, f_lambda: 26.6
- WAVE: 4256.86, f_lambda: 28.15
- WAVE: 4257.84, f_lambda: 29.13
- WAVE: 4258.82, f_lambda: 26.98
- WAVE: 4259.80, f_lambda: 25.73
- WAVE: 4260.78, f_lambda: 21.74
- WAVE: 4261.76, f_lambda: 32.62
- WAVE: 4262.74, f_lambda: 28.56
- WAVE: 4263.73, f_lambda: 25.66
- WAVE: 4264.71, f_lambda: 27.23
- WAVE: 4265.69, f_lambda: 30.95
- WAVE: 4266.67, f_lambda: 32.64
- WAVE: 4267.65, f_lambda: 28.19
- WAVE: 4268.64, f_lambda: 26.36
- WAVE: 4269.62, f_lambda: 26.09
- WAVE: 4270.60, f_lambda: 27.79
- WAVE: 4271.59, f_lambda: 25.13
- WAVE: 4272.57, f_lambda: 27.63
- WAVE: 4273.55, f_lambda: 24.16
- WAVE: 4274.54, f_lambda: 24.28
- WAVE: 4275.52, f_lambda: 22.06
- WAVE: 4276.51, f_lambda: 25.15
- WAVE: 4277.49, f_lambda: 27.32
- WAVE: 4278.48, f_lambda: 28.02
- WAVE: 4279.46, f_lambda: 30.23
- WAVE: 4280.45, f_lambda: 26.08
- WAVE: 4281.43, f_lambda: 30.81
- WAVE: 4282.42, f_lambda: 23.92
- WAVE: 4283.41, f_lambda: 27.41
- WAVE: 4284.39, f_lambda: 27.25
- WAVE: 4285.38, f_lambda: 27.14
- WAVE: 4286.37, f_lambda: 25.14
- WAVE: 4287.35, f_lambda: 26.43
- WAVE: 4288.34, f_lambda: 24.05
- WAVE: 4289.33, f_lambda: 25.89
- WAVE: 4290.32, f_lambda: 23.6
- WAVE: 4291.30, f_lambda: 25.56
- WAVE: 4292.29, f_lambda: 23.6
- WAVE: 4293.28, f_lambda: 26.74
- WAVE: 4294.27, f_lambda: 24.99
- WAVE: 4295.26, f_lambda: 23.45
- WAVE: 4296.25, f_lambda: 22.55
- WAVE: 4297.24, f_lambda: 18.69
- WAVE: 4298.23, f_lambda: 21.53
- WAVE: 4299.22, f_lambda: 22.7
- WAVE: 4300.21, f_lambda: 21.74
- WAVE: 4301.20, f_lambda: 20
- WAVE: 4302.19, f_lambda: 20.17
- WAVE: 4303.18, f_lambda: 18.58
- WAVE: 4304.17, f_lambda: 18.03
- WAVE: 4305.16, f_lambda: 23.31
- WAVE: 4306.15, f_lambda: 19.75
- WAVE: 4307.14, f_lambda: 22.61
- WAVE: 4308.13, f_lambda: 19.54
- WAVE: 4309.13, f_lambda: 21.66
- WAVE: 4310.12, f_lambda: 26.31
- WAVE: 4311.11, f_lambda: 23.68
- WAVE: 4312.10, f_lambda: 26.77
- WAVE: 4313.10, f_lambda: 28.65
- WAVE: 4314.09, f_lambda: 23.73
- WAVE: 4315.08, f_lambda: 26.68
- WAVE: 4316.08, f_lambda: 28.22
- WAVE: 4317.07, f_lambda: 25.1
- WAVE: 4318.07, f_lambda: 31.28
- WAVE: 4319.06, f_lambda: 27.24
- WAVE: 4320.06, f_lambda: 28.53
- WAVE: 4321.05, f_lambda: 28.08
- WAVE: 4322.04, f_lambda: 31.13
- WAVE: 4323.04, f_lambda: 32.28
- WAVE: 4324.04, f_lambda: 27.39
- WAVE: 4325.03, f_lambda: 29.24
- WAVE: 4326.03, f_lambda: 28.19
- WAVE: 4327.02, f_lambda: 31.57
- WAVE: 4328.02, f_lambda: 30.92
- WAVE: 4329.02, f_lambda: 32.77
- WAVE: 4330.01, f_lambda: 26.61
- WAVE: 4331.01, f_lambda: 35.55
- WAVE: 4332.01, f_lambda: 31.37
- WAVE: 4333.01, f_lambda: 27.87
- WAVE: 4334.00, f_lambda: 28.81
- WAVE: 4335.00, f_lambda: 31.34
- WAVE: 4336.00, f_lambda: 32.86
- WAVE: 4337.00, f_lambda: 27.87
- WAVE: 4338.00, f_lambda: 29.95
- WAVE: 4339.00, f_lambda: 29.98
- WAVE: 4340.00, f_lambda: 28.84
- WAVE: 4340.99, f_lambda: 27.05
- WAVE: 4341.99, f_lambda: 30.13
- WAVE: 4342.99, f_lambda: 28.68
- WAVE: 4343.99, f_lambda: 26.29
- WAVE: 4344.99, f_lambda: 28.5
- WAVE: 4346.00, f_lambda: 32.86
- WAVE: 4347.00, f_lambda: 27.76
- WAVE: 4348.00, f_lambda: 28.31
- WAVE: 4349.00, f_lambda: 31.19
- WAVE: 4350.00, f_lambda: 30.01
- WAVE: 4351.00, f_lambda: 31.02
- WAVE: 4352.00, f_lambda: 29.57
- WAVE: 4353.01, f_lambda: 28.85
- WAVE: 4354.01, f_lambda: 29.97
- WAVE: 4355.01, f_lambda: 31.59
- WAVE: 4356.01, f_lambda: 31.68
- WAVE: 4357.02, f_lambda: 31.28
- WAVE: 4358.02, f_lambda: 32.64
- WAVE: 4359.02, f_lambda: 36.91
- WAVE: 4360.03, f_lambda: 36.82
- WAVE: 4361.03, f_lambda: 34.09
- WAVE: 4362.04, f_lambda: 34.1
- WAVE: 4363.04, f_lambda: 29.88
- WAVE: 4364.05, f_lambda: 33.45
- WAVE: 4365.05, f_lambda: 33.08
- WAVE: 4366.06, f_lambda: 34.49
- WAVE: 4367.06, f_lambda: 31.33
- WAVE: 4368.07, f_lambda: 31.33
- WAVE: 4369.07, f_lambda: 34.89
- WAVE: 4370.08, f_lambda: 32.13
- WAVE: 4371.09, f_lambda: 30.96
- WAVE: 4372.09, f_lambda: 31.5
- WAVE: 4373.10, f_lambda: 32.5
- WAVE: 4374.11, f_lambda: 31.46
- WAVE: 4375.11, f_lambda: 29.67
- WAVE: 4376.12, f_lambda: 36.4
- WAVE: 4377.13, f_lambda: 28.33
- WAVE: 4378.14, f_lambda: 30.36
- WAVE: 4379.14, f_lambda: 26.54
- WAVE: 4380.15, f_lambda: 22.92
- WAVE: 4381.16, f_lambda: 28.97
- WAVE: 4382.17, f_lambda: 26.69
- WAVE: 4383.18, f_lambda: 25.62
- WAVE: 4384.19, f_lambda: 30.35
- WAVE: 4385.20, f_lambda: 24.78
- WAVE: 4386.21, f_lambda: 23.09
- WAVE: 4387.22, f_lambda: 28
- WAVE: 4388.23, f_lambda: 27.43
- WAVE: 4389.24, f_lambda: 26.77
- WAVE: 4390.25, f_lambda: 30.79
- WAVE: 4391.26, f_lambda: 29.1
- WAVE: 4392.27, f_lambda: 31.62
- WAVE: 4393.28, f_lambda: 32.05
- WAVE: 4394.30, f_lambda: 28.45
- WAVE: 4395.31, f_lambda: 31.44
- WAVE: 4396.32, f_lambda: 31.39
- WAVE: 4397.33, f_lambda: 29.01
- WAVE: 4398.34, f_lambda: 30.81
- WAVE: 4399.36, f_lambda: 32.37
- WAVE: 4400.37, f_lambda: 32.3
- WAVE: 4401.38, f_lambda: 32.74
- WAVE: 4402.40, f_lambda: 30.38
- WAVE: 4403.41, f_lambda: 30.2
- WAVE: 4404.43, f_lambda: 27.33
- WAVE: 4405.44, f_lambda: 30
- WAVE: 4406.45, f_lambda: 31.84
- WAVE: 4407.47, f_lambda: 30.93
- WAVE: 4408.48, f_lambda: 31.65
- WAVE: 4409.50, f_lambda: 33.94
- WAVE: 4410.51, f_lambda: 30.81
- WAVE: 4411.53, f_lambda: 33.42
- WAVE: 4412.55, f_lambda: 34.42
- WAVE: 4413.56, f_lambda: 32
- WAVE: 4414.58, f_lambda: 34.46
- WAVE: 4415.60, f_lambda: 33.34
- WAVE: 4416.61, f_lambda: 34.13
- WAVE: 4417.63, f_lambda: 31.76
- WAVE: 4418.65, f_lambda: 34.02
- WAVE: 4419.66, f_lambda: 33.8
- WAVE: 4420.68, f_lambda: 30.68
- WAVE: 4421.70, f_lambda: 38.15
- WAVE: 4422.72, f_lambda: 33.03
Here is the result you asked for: -3.3 Angstrom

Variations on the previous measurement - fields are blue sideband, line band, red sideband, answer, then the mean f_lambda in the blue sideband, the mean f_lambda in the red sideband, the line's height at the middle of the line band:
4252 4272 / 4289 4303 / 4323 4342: 2.97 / 28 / 30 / 29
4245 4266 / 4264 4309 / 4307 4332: 5.36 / 28.3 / 27.9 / 28.1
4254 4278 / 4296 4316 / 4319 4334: 4.55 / 27.2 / 30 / 29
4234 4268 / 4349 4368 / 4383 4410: -1.73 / 28.6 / 29.8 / 29.5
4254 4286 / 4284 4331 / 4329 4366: 5.89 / 27.3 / 30.8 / 29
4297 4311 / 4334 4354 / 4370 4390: -3.52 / 21.2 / 28.7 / 25.1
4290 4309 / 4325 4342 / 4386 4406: -3.68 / 21.9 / 29.9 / 24.7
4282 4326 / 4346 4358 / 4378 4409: -1.39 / 24.8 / 29.2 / 27.2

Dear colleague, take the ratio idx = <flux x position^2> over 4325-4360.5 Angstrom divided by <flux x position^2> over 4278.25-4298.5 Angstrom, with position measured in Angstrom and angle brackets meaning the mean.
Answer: 1.23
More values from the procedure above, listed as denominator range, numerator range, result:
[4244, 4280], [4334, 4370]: 1.17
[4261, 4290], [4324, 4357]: 1.14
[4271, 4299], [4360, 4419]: 1.28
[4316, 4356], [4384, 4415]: 1.06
